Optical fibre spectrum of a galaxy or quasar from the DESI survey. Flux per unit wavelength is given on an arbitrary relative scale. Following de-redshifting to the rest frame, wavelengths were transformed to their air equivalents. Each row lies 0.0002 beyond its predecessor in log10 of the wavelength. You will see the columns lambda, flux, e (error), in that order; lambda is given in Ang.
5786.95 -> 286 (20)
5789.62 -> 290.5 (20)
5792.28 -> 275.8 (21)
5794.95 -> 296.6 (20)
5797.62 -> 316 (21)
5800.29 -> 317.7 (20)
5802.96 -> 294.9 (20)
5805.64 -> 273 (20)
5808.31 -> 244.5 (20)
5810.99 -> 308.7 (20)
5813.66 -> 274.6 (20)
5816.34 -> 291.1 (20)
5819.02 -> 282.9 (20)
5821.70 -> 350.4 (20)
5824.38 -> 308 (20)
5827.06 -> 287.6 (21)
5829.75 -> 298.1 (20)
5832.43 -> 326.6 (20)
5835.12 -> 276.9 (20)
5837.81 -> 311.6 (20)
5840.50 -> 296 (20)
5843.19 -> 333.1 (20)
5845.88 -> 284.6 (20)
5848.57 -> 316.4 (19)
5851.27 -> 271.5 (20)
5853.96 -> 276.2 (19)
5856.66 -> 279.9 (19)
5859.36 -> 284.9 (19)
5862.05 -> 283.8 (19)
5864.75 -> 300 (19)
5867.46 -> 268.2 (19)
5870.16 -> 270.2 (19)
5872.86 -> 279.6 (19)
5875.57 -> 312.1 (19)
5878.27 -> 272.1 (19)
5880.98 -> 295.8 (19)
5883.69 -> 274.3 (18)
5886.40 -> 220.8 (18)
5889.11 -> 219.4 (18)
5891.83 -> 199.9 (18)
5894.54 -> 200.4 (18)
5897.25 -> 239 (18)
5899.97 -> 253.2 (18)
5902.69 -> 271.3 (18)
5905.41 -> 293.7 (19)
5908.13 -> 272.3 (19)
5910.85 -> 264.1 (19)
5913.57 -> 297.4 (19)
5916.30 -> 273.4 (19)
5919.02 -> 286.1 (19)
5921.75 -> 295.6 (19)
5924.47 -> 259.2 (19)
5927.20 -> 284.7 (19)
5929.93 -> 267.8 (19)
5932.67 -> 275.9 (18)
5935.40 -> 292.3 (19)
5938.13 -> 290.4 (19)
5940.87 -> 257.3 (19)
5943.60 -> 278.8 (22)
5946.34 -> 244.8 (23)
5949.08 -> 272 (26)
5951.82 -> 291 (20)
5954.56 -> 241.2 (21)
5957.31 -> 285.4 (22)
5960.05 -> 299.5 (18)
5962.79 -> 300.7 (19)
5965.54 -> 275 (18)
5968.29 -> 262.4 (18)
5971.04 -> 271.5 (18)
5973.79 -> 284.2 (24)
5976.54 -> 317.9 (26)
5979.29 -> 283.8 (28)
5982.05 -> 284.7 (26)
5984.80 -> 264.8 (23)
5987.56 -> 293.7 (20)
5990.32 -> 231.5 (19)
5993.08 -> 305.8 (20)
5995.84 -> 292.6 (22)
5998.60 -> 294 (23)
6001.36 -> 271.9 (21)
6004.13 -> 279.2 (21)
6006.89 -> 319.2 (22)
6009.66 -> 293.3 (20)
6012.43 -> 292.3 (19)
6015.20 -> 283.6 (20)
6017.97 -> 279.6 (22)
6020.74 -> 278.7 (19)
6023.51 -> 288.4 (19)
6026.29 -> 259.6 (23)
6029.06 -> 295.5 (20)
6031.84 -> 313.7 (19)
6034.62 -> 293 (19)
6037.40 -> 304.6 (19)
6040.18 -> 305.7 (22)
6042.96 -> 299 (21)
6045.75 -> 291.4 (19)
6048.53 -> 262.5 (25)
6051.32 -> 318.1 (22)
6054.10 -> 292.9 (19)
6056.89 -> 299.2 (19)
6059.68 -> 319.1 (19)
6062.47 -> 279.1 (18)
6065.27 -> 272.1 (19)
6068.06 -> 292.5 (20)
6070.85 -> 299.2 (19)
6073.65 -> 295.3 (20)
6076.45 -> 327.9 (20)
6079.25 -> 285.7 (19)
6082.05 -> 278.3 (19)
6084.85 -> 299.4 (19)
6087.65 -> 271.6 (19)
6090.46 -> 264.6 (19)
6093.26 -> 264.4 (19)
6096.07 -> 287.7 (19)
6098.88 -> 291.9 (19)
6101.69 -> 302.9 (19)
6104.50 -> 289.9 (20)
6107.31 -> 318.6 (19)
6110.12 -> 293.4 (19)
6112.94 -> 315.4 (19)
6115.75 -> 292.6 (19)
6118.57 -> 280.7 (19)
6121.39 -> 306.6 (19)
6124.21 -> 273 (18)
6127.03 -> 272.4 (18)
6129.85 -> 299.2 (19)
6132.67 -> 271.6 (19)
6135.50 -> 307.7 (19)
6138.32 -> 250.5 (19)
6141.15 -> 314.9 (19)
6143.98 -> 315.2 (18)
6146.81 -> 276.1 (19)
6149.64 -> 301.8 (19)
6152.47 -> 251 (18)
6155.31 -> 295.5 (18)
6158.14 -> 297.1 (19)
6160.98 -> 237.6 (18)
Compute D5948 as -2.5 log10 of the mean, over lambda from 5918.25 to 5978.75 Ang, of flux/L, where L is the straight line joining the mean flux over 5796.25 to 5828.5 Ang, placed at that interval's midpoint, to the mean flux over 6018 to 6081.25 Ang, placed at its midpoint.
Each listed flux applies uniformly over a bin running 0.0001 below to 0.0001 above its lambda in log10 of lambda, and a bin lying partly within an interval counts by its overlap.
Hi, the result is 0.06 mag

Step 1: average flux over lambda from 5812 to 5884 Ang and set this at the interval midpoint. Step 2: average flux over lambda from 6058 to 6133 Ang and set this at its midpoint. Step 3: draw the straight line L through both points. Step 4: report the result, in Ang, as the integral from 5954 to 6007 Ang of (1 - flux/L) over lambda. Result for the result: 1.7 Ang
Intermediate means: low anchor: 293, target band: 283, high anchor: 291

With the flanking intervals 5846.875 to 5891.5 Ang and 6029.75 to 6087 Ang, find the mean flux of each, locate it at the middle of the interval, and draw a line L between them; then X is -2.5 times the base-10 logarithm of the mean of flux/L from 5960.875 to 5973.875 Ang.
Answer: 0.026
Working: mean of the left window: 275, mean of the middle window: 279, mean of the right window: 296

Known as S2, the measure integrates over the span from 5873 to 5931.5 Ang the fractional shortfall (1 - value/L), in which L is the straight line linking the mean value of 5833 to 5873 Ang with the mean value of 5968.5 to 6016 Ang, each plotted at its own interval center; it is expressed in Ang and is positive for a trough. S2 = 4.8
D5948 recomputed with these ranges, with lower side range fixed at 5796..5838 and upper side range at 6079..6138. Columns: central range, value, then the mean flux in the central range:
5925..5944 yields 0.06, 277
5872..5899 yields 0.18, 251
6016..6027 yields 0.05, 278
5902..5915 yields 0.05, 280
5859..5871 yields 0.05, 282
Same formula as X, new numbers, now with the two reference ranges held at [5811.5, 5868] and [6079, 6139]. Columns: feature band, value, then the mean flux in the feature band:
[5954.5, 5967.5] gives 0.03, 283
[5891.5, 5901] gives 0.29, 225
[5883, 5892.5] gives 0.28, 227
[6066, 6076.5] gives -0.04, 299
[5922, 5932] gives 0.08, 274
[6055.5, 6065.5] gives -0.02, 295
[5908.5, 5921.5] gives 0.05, 281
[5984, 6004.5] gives 0.04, 280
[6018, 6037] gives 0.01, 288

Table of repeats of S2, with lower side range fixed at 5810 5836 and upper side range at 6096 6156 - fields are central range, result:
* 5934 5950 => 1.3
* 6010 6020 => 0.3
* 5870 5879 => 0.4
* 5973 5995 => 0.9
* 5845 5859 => 0.7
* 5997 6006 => 0.3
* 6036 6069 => -0.1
